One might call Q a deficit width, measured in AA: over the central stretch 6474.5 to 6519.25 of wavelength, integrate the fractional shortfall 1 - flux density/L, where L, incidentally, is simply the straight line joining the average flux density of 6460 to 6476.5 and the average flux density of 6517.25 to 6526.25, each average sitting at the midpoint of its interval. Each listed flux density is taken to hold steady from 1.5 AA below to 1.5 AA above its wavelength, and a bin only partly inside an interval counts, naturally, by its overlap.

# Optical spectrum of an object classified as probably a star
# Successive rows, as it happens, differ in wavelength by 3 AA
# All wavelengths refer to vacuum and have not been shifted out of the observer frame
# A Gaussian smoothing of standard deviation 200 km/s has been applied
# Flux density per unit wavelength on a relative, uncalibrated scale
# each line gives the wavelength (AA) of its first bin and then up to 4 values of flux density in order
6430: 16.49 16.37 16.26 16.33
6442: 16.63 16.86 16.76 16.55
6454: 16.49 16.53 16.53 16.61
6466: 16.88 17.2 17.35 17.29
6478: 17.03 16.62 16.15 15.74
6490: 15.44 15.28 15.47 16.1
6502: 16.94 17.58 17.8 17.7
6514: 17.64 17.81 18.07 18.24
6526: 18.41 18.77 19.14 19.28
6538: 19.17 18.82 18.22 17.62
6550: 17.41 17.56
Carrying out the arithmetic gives 2.3 AA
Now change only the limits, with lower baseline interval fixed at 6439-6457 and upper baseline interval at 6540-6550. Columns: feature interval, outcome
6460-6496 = 1.26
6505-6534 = -0.78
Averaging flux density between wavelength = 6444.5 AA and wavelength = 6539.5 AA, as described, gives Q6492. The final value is 17.2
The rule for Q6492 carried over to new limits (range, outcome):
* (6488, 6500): 15.6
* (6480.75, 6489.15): 16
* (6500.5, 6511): 17.5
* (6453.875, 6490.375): 16.6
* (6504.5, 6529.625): 18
